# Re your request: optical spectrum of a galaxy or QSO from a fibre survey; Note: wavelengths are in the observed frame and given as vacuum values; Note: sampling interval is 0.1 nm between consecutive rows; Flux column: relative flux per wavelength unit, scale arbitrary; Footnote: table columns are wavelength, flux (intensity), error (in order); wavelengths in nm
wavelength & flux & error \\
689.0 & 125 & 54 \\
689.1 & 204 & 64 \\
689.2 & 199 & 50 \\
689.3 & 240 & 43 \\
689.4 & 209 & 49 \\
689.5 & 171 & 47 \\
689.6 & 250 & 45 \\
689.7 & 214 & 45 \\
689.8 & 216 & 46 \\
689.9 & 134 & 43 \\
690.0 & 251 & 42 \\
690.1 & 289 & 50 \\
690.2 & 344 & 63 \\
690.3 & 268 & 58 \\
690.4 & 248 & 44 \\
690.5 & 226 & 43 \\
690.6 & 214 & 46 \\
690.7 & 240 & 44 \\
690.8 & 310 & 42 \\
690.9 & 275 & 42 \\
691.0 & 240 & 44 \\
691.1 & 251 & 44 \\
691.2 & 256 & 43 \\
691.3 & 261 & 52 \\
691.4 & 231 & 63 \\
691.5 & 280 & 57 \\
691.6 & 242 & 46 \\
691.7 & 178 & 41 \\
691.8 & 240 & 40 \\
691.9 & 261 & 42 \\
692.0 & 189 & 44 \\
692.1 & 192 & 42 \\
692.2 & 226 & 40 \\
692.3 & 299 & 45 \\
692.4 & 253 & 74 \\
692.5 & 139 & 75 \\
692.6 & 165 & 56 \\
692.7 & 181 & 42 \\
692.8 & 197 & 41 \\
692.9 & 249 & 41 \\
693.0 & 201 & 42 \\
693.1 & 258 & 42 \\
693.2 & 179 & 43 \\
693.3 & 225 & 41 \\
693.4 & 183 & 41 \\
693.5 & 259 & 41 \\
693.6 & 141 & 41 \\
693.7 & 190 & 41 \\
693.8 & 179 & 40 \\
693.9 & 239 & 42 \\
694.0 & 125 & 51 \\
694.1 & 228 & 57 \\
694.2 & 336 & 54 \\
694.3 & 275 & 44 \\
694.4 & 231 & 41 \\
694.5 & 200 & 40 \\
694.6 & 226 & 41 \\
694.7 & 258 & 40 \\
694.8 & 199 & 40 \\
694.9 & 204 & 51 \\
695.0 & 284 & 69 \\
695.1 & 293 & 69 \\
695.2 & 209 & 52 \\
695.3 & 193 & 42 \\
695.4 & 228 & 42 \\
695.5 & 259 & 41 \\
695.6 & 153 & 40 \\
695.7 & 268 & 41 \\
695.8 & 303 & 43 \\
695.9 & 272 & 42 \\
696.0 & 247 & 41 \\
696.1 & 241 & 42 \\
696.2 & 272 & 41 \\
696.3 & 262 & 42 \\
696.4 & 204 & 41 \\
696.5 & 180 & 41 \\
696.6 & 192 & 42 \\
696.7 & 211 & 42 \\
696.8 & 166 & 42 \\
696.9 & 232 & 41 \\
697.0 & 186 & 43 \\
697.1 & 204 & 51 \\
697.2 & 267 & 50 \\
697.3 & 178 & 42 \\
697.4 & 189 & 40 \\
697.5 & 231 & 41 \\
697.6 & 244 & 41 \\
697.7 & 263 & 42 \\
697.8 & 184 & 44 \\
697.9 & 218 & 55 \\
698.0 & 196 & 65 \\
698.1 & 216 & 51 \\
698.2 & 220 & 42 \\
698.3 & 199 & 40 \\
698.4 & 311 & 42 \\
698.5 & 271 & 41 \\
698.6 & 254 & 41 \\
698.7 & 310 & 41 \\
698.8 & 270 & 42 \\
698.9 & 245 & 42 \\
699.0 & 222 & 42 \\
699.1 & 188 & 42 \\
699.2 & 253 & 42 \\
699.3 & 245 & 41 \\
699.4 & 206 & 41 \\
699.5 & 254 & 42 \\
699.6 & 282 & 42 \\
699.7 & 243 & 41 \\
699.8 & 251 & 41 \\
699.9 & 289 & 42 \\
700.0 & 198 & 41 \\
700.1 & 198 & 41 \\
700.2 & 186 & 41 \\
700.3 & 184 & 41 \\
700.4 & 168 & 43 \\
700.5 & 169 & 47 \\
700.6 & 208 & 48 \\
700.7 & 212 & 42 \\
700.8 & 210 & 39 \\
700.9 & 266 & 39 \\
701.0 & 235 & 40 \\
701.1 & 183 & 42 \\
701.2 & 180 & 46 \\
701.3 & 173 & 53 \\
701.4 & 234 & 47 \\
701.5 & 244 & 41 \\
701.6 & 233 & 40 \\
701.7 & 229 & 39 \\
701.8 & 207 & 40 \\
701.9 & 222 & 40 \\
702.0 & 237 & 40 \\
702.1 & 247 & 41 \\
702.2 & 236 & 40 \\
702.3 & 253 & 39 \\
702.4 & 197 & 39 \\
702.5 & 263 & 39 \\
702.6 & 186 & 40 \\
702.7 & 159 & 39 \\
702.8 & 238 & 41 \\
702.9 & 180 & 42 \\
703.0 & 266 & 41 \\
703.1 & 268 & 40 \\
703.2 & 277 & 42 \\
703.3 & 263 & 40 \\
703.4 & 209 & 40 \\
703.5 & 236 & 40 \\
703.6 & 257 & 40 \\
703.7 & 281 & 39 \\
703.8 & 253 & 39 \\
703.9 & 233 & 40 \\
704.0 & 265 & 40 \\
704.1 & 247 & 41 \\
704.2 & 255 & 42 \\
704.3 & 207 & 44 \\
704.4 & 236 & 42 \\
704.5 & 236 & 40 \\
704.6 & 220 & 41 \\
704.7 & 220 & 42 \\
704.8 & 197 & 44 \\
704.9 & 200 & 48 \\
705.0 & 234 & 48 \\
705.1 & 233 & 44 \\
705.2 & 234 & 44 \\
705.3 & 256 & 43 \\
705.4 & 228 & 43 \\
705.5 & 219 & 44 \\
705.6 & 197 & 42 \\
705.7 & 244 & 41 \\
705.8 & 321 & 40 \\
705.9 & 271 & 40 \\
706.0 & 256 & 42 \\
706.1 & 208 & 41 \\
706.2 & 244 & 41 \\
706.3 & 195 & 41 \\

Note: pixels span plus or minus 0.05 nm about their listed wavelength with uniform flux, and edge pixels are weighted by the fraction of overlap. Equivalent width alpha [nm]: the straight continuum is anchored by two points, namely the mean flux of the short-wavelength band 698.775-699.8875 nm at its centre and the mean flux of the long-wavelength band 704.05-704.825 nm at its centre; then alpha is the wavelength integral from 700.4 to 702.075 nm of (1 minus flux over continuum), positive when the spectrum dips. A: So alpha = 0.16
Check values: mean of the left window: 243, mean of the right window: 228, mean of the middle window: 214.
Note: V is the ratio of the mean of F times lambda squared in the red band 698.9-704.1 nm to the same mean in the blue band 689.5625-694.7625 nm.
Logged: 1.02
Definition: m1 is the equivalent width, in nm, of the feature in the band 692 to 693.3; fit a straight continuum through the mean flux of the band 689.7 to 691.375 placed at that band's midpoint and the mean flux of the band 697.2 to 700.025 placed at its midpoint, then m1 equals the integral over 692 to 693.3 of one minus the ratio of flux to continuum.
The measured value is 0.19 nm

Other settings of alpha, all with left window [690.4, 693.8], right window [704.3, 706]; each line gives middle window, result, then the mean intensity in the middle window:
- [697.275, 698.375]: 0.06 nm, 216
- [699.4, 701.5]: 0.13 nm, 217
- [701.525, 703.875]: -0.02 nm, 235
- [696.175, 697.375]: 0.09 nm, 211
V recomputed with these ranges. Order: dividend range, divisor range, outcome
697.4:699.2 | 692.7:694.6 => 1.11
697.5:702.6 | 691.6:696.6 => 1.03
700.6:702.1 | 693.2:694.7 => 1.03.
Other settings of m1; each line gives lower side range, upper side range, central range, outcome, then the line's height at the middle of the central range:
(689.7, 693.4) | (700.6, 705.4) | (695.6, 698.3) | 0.096 nm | 231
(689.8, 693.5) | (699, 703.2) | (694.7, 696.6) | -0.070 nm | 228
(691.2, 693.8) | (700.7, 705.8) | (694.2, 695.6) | -0.103 nm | 220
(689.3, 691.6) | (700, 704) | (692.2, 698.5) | 0.326 nm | 235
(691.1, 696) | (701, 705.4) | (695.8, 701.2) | 0.040 nm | 228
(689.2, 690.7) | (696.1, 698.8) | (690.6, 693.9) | 0.098 nm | 231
